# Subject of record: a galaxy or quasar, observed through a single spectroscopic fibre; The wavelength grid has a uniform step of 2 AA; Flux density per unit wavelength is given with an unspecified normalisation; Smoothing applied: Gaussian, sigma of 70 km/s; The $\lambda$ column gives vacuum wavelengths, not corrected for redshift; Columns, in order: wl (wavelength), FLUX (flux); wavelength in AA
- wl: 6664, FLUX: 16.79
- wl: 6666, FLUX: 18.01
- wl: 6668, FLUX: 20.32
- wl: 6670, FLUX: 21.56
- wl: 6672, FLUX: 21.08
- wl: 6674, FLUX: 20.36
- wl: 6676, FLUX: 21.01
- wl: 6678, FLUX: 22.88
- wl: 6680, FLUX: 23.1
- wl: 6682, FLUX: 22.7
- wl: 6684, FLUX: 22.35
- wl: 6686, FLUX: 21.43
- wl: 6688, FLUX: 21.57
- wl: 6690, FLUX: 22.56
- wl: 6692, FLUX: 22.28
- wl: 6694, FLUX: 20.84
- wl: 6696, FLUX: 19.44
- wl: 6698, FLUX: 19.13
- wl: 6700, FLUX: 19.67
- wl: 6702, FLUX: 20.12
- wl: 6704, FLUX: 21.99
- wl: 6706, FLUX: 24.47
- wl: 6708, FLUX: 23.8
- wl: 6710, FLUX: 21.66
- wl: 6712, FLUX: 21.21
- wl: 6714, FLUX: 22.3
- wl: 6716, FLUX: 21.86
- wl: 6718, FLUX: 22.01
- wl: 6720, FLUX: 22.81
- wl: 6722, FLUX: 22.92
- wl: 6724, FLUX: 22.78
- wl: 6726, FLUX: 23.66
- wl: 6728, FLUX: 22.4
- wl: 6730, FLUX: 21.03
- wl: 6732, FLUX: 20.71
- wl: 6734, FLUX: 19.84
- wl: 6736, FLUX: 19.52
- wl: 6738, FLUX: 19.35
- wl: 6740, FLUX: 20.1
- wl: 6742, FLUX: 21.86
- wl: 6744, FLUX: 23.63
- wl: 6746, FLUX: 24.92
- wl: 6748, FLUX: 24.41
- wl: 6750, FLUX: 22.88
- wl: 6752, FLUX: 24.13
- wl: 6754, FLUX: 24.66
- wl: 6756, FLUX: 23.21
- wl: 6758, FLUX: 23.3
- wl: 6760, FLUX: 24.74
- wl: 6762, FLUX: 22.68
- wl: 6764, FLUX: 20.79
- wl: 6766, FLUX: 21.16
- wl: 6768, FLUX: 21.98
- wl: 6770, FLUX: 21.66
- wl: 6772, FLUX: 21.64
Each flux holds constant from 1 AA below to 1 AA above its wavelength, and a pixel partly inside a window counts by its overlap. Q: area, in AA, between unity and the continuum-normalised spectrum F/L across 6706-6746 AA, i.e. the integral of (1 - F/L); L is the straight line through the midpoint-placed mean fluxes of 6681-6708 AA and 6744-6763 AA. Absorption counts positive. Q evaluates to 1.48 AA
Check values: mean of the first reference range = 21.5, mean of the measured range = 21.9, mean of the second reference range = 23.9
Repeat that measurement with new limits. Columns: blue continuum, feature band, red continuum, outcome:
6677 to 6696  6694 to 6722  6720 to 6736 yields 0.4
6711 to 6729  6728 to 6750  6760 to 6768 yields 0.6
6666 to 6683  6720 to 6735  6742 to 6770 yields 0.4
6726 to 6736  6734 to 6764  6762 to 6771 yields -1.8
